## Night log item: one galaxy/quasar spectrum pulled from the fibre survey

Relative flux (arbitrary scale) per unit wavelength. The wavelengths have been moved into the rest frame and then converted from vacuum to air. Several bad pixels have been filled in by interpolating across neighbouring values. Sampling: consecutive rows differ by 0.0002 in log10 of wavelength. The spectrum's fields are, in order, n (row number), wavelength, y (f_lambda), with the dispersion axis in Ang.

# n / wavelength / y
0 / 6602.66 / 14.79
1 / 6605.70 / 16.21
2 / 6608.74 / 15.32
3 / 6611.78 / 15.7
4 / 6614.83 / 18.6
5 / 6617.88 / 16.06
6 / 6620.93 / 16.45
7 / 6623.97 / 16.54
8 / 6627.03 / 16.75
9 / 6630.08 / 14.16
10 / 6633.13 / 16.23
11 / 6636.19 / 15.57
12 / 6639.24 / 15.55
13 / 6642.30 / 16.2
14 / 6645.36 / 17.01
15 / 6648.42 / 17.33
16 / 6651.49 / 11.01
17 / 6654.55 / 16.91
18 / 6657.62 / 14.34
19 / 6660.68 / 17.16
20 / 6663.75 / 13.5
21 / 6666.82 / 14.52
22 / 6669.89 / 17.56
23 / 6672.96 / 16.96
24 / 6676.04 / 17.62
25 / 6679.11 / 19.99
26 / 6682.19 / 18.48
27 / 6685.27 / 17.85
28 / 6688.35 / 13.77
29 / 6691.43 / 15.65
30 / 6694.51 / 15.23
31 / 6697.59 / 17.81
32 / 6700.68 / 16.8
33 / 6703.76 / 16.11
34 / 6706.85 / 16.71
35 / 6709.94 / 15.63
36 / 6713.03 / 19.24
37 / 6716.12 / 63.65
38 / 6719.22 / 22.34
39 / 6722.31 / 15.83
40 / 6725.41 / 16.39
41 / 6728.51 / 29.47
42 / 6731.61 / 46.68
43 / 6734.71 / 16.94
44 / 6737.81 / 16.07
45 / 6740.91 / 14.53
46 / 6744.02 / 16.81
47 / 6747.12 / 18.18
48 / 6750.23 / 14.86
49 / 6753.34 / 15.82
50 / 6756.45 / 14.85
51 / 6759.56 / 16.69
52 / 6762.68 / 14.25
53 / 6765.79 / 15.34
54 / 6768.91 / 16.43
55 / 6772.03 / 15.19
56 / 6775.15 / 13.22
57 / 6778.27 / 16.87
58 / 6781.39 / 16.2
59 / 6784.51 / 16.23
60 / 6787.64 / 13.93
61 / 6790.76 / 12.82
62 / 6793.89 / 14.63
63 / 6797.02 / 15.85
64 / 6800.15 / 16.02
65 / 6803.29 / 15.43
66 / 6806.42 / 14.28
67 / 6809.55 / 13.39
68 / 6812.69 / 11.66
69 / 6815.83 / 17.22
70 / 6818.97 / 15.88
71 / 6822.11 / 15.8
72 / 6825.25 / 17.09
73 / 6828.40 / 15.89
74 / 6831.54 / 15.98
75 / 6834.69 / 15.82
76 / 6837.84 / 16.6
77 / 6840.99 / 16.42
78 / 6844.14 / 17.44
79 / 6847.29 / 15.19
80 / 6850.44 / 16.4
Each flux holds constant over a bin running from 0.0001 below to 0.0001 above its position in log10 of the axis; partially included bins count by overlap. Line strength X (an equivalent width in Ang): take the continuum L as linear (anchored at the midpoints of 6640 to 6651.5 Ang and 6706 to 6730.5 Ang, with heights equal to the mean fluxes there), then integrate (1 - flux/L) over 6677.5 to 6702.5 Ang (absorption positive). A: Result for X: 5.50 Ang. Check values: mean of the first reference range 16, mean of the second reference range 25.5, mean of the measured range 16.9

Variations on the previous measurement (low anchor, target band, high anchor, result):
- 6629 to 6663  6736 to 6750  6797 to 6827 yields -0.8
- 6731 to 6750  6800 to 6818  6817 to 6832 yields 2.4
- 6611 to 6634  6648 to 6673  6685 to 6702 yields 1.4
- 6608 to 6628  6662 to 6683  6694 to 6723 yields 3.3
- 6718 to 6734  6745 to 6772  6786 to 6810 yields 6.4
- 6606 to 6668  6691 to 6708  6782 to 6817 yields -1.2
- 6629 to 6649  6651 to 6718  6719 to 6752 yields -1.1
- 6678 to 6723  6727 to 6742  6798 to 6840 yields -4.7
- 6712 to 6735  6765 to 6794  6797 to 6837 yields 8.2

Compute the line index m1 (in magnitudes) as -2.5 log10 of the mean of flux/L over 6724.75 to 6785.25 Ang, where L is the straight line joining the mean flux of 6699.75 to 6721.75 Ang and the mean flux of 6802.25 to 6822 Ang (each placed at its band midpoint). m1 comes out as 0.12 mag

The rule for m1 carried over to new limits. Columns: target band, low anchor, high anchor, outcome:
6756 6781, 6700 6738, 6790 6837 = 0.260 mag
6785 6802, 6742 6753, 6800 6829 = 0.060 mag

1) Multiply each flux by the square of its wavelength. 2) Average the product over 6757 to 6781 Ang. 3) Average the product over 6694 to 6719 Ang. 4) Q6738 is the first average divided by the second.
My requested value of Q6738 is 0.68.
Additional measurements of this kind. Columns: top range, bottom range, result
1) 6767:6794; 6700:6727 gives 0.68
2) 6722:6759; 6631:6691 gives 1.25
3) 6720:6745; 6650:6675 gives 1.45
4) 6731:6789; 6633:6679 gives 1.09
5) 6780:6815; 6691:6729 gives 0.70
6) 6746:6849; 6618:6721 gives 0.90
